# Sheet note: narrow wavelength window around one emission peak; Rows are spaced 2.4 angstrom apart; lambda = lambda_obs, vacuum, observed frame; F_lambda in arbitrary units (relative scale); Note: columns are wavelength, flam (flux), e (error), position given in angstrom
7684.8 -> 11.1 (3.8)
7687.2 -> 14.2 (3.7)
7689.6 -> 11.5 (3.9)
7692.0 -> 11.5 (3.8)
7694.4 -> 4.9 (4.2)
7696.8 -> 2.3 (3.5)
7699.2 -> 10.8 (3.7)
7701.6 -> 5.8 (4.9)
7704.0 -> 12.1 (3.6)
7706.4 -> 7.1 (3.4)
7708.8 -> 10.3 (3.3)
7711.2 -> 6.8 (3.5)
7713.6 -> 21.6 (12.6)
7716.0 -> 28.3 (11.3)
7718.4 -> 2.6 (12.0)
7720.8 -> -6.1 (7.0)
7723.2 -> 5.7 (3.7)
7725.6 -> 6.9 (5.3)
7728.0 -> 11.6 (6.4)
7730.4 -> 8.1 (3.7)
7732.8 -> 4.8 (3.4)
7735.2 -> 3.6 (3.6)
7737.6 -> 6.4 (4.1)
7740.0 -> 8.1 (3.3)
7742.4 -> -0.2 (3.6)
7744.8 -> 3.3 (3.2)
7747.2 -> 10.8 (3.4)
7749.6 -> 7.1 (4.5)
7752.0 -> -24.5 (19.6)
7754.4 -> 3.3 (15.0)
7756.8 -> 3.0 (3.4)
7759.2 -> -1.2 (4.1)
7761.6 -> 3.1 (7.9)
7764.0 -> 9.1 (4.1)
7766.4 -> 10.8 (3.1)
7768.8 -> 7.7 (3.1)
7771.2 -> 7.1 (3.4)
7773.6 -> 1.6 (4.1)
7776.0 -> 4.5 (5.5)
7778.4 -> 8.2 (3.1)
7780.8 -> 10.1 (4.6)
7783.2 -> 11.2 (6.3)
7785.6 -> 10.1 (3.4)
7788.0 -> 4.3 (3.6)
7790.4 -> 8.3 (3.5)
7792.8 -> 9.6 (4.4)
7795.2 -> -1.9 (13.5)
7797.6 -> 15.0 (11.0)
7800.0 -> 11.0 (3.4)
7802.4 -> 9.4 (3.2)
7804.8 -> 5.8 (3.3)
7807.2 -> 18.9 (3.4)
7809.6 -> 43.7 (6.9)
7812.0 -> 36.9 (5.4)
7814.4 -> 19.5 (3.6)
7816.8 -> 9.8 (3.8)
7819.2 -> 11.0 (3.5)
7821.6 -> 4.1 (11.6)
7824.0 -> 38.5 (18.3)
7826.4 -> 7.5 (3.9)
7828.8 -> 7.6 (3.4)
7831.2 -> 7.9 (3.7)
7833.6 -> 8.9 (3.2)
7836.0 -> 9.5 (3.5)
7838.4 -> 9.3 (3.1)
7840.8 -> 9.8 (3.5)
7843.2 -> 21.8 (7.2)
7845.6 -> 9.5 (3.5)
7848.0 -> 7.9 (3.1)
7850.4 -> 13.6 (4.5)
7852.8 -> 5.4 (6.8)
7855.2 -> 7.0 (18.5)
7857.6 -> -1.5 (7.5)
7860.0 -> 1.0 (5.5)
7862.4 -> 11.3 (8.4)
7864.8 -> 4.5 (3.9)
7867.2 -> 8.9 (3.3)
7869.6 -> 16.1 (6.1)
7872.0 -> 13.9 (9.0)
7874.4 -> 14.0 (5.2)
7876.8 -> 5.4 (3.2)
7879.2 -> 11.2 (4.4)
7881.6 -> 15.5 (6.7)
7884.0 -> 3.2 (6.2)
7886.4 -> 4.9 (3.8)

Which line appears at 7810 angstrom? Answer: H-gamma 4340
